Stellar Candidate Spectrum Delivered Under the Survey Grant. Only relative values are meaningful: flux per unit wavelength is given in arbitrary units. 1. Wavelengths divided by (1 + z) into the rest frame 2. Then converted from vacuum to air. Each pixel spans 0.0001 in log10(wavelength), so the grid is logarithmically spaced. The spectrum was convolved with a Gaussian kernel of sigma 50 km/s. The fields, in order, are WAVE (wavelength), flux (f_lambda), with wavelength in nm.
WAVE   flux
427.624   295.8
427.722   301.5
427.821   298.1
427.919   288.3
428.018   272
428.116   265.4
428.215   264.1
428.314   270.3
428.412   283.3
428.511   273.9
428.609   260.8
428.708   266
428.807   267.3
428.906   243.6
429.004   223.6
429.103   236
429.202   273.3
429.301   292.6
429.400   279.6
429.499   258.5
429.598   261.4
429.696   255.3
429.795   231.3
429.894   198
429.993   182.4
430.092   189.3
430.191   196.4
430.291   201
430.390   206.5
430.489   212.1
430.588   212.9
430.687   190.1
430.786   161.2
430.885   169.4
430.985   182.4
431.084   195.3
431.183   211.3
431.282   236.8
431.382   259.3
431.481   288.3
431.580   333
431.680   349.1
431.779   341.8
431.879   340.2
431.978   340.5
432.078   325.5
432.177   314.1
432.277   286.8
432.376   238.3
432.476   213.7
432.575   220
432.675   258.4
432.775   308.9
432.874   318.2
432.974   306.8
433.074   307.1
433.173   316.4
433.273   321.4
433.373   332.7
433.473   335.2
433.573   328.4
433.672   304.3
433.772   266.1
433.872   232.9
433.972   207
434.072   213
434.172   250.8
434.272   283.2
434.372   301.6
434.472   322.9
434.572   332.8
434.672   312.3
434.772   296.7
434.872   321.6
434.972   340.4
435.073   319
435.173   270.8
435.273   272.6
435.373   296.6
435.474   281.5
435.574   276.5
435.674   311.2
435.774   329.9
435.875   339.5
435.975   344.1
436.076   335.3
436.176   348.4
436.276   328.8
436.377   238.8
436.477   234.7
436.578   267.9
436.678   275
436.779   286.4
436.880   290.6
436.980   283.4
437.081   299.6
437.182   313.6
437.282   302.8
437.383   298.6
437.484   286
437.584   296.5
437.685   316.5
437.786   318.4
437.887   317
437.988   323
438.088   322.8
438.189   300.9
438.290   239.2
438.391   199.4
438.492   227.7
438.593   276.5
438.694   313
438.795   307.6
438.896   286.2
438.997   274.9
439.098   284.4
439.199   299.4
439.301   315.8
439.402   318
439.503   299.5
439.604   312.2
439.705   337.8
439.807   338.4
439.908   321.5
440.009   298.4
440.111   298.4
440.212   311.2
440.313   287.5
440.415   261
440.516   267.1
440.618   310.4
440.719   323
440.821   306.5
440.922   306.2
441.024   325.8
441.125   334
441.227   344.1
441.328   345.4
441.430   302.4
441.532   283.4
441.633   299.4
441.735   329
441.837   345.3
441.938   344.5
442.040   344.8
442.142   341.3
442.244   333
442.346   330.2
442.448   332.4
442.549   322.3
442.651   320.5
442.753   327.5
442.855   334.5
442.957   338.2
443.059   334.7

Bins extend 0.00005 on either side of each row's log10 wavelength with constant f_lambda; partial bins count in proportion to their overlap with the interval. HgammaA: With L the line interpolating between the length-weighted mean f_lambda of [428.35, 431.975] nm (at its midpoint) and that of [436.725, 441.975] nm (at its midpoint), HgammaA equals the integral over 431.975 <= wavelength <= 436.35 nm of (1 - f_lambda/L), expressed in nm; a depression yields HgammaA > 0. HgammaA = -0.443 nm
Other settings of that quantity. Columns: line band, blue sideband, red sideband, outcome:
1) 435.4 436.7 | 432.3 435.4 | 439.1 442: -0.021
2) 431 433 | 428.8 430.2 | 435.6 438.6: -0.188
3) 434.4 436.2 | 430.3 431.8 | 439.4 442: -0.297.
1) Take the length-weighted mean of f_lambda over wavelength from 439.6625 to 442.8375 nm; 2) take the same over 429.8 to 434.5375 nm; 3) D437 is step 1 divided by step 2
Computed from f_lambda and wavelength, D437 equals 1.22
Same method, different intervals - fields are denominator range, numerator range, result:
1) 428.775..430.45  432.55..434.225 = 1.21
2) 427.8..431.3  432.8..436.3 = 1.28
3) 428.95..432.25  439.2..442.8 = 1.28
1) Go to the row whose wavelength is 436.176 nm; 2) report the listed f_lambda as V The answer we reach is 348.4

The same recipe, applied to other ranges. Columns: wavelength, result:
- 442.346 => 330.2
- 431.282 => 236.8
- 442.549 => 322.3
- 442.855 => 334.5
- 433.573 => 328.4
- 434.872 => 321.6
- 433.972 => 207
